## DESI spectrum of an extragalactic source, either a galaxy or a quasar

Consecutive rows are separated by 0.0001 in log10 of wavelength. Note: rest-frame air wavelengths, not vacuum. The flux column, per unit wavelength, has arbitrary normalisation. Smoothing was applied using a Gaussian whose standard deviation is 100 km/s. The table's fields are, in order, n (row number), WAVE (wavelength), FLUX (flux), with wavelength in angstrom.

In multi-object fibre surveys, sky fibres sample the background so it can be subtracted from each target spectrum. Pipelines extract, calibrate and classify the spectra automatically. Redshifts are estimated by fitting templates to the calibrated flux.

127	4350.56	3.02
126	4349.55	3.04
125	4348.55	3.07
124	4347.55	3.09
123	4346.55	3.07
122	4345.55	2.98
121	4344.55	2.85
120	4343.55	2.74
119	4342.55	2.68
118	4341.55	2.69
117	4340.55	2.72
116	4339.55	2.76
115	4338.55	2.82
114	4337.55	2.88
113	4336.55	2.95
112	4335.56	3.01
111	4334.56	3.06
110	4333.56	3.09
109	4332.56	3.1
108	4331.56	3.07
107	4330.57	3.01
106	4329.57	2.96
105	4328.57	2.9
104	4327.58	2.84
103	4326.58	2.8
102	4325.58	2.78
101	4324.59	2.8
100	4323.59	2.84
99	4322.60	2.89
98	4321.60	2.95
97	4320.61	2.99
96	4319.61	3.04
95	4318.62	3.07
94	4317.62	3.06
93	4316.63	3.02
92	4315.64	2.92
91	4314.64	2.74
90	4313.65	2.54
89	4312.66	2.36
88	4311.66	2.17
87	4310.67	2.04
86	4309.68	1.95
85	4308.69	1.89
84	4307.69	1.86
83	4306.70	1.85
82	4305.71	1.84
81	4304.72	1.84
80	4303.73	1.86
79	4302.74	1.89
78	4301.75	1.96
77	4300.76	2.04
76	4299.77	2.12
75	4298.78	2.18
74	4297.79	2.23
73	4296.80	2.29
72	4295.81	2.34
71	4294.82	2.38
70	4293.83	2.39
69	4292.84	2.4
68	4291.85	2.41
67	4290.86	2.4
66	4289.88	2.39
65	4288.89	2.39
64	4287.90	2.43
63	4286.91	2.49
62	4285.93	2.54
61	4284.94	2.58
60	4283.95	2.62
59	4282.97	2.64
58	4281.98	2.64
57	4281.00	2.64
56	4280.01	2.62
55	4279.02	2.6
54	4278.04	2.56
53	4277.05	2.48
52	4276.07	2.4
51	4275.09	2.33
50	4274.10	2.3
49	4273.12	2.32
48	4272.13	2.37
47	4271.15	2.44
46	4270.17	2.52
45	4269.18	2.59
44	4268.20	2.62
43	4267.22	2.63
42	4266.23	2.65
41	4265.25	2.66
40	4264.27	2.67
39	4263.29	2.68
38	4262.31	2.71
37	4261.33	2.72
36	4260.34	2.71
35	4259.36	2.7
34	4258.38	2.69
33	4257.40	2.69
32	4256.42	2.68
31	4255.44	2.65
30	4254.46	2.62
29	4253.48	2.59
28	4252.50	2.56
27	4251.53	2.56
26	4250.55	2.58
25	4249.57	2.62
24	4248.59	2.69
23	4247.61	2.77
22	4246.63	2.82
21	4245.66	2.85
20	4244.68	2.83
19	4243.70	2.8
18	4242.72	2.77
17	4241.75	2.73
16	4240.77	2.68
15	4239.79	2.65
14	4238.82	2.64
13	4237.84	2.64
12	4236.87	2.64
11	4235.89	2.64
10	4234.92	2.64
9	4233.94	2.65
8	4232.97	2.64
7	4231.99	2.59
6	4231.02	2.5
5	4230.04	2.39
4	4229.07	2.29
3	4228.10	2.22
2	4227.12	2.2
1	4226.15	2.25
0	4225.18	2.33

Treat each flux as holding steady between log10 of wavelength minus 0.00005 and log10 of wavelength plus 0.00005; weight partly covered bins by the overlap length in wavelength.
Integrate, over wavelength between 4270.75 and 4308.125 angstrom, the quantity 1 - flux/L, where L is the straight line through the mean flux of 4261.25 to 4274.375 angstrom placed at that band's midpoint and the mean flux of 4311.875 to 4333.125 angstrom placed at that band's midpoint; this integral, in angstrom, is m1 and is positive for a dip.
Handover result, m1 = 5.1 angstrom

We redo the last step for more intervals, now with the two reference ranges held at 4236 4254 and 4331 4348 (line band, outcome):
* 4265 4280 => 1.39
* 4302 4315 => 3.60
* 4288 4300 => 2.02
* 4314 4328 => -0.17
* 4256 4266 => 0.14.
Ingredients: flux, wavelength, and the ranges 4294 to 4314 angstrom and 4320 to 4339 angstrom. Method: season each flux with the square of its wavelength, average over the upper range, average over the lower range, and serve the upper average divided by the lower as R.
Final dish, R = 1.43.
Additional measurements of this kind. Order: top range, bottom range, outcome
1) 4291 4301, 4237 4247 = 0.86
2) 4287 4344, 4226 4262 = 1.01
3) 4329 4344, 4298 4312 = 1.50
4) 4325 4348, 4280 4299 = 1.21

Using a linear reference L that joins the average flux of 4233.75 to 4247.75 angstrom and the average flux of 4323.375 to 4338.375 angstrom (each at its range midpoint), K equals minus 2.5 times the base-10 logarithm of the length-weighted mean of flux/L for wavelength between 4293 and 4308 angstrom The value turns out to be 0.346 mag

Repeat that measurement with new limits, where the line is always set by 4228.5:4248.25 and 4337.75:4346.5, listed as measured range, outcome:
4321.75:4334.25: -0.06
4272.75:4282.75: 0.09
